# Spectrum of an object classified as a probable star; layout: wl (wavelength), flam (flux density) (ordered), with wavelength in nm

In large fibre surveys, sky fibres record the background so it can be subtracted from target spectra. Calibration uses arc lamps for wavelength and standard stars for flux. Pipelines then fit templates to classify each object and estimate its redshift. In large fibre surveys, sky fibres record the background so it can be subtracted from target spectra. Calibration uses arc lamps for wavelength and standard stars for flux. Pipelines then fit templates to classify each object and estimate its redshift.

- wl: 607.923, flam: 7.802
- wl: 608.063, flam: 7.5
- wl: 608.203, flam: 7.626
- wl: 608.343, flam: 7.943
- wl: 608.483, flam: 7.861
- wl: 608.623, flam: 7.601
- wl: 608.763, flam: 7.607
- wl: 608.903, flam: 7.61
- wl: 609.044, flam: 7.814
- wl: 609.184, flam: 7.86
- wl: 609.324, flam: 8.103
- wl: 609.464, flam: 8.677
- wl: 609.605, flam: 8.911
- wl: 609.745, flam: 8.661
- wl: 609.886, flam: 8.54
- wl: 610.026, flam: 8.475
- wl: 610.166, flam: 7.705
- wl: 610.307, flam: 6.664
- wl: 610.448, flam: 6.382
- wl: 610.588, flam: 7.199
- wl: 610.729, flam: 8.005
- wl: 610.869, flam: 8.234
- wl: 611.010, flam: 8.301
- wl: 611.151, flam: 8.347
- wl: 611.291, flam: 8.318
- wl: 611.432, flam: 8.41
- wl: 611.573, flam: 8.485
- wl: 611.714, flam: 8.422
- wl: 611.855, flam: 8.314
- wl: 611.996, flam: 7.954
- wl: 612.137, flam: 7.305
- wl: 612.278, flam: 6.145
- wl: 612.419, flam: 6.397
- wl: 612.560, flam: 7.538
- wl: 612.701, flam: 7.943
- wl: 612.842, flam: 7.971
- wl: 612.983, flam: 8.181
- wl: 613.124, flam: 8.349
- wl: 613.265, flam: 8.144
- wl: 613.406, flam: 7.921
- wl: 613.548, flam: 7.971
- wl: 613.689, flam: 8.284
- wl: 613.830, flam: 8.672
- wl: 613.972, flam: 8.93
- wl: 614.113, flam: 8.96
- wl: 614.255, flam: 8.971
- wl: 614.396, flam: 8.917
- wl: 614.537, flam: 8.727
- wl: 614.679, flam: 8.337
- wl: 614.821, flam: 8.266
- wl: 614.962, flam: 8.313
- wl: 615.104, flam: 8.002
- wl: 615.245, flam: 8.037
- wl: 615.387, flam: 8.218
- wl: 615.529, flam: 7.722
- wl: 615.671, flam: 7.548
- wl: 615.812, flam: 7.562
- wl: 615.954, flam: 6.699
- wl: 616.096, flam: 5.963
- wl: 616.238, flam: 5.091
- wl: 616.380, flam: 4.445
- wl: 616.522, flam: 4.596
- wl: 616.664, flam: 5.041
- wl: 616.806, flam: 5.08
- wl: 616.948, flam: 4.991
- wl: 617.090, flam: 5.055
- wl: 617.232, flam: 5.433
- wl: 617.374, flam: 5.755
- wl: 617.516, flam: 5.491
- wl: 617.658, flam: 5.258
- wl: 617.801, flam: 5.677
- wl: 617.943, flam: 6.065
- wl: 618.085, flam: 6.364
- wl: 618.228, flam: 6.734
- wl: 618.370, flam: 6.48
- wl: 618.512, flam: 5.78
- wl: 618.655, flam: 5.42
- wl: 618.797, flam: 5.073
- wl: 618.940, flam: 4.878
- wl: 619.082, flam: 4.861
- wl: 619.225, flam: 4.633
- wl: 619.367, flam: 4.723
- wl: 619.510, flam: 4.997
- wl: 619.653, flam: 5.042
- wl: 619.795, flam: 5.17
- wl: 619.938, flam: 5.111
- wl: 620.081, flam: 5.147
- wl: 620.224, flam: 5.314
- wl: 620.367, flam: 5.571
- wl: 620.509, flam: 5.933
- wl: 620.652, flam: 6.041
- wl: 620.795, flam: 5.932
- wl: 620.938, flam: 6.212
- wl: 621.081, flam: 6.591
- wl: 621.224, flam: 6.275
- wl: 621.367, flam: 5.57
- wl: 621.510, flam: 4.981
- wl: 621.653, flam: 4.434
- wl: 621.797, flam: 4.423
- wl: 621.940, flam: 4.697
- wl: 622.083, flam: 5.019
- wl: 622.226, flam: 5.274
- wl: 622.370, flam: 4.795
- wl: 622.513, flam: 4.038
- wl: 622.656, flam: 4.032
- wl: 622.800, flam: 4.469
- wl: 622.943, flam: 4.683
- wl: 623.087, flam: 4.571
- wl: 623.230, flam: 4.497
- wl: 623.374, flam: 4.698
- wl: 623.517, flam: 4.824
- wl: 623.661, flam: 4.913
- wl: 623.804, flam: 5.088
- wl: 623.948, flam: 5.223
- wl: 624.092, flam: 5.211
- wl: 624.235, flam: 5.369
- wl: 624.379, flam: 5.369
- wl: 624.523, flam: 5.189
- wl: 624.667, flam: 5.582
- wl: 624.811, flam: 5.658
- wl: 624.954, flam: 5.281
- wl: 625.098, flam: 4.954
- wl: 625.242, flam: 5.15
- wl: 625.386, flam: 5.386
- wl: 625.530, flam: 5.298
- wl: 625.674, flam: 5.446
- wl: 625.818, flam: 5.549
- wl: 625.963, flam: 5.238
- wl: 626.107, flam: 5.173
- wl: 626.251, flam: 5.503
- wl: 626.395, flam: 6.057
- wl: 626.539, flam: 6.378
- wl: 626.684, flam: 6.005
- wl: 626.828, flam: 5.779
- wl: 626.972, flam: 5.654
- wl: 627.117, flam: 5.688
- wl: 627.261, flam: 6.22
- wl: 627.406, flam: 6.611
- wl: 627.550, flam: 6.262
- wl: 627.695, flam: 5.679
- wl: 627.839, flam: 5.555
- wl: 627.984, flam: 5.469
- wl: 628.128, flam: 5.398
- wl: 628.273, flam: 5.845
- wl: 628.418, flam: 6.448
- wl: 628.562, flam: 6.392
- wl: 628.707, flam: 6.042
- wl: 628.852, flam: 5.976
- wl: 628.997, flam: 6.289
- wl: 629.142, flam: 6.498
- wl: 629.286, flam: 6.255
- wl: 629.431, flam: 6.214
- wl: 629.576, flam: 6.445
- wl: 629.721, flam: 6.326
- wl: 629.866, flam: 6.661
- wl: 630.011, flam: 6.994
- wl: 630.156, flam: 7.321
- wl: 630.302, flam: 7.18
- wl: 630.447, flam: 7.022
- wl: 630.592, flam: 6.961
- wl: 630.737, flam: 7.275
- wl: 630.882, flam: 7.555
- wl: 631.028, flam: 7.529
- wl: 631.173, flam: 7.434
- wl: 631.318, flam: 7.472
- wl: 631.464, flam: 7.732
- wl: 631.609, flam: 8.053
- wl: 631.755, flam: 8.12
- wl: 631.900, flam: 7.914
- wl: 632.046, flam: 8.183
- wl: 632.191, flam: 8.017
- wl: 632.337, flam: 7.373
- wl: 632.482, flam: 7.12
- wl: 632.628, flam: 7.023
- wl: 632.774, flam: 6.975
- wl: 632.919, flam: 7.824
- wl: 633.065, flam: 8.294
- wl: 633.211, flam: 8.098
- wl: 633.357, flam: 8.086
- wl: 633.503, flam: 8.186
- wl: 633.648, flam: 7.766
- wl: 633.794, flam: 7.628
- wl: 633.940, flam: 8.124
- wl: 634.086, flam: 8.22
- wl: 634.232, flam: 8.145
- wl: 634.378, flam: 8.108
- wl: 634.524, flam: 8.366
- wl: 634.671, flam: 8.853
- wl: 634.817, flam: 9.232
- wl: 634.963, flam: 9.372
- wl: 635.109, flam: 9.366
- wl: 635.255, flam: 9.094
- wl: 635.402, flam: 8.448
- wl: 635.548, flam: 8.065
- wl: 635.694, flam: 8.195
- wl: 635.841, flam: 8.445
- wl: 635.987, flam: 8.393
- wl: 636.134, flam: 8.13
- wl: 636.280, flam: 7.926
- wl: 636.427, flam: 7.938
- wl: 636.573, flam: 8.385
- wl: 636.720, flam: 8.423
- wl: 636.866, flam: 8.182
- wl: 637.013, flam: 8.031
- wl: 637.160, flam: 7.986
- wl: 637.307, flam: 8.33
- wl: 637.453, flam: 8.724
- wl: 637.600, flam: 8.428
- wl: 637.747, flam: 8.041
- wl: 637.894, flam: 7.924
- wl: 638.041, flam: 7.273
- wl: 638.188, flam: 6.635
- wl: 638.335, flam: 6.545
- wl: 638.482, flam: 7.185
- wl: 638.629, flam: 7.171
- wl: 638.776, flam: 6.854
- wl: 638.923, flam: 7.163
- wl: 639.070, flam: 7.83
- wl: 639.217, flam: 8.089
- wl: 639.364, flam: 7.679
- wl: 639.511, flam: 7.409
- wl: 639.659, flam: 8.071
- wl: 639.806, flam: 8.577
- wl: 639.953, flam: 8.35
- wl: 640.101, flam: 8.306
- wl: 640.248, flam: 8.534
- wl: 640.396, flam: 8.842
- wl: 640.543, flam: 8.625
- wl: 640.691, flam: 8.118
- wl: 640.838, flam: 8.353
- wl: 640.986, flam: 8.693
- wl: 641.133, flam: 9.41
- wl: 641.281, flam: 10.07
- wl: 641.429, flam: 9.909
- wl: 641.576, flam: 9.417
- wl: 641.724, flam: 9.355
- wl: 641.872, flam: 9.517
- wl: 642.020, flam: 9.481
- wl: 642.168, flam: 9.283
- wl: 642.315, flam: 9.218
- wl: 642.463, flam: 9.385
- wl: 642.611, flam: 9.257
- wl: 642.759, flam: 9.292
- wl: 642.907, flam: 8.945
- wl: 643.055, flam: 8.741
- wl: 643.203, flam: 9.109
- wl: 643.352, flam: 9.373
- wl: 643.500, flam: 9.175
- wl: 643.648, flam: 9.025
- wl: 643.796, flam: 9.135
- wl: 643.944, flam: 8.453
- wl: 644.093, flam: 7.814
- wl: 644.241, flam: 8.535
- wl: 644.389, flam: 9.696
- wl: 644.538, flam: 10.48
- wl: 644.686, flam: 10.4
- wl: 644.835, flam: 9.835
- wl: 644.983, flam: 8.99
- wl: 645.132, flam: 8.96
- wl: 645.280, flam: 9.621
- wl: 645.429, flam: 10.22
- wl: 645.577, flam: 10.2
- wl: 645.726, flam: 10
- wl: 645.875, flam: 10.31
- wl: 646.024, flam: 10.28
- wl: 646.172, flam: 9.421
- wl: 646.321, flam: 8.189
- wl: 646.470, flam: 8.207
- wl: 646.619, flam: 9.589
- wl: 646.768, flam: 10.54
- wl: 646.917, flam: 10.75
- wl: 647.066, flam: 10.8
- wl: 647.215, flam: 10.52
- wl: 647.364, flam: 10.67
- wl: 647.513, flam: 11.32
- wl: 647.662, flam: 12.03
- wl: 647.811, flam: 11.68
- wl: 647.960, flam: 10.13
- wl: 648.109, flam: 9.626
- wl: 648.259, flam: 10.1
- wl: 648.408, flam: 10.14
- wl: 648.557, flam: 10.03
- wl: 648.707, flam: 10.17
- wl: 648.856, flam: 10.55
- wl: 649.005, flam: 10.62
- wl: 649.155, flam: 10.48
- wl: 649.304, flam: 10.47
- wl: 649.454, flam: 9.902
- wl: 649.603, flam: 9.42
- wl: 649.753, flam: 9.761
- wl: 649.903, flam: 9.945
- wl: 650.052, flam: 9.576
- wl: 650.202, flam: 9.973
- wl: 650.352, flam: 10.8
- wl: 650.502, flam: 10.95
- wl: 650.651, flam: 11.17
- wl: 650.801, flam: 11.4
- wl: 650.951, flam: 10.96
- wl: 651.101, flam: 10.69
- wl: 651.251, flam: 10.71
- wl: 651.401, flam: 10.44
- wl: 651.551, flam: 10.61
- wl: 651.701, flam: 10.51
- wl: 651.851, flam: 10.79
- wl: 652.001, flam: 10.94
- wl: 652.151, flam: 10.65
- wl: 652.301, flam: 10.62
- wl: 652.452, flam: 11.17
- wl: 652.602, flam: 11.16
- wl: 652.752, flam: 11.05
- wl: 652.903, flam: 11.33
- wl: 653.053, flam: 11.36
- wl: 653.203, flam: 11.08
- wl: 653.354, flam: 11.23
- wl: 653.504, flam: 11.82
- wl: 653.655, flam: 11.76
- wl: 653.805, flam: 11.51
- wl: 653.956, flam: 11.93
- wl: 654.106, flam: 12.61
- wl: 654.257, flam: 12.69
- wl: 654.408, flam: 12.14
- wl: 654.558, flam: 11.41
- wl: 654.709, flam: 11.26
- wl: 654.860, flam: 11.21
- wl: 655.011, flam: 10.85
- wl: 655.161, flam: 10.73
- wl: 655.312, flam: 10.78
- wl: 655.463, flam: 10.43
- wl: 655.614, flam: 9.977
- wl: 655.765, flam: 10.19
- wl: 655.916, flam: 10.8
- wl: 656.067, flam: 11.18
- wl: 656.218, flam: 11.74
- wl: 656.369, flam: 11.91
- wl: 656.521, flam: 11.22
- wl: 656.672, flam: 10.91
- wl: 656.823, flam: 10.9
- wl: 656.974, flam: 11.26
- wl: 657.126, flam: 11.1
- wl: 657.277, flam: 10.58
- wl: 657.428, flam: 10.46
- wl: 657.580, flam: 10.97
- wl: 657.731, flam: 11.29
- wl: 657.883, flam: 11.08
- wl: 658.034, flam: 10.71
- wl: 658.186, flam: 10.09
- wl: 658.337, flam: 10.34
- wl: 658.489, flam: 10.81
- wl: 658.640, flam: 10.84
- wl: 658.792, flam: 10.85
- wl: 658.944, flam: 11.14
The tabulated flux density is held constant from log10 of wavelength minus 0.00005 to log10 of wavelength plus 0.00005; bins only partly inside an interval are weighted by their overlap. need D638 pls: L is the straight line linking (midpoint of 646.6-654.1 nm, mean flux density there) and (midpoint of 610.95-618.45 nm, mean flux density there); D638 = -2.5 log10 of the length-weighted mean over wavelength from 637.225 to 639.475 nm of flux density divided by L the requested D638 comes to 0.250 mag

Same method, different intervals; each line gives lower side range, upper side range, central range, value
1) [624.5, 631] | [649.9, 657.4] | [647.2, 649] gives -0.065 mag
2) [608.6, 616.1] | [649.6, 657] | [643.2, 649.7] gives 0.065 mag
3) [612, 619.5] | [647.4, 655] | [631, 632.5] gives 0.116 mag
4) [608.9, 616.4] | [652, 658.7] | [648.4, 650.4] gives 0.057 mag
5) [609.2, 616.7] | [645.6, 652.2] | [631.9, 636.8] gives 0.142 mag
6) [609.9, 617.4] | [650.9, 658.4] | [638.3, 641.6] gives 0.187 mag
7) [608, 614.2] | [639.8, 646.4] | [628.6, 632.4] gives 0.224 mag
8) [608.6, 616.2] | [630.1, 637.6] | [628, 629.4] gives 0.294 mag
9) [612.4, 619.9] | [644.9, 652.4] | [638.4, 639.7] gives 0.229 mag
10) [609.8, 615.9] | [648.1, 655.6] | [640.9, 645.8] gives 0.096 mag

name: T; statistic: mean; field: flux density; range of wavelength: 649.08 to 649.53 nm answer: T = 10.3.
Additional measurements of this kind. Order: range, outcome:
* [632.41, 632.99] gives 7.23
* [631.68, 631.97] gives 8.02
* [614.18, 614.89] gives 8.64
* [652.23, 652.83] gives 11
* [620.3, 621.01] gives 5.95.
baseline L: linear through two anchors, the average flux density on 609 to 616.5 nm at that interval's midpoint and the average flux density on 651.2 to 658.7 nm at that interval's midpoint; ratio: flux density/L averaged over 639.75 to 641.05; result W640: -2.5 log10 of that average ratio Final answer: 0.17 mag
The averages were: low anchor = 7.85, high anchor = 11.1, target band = 8.48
